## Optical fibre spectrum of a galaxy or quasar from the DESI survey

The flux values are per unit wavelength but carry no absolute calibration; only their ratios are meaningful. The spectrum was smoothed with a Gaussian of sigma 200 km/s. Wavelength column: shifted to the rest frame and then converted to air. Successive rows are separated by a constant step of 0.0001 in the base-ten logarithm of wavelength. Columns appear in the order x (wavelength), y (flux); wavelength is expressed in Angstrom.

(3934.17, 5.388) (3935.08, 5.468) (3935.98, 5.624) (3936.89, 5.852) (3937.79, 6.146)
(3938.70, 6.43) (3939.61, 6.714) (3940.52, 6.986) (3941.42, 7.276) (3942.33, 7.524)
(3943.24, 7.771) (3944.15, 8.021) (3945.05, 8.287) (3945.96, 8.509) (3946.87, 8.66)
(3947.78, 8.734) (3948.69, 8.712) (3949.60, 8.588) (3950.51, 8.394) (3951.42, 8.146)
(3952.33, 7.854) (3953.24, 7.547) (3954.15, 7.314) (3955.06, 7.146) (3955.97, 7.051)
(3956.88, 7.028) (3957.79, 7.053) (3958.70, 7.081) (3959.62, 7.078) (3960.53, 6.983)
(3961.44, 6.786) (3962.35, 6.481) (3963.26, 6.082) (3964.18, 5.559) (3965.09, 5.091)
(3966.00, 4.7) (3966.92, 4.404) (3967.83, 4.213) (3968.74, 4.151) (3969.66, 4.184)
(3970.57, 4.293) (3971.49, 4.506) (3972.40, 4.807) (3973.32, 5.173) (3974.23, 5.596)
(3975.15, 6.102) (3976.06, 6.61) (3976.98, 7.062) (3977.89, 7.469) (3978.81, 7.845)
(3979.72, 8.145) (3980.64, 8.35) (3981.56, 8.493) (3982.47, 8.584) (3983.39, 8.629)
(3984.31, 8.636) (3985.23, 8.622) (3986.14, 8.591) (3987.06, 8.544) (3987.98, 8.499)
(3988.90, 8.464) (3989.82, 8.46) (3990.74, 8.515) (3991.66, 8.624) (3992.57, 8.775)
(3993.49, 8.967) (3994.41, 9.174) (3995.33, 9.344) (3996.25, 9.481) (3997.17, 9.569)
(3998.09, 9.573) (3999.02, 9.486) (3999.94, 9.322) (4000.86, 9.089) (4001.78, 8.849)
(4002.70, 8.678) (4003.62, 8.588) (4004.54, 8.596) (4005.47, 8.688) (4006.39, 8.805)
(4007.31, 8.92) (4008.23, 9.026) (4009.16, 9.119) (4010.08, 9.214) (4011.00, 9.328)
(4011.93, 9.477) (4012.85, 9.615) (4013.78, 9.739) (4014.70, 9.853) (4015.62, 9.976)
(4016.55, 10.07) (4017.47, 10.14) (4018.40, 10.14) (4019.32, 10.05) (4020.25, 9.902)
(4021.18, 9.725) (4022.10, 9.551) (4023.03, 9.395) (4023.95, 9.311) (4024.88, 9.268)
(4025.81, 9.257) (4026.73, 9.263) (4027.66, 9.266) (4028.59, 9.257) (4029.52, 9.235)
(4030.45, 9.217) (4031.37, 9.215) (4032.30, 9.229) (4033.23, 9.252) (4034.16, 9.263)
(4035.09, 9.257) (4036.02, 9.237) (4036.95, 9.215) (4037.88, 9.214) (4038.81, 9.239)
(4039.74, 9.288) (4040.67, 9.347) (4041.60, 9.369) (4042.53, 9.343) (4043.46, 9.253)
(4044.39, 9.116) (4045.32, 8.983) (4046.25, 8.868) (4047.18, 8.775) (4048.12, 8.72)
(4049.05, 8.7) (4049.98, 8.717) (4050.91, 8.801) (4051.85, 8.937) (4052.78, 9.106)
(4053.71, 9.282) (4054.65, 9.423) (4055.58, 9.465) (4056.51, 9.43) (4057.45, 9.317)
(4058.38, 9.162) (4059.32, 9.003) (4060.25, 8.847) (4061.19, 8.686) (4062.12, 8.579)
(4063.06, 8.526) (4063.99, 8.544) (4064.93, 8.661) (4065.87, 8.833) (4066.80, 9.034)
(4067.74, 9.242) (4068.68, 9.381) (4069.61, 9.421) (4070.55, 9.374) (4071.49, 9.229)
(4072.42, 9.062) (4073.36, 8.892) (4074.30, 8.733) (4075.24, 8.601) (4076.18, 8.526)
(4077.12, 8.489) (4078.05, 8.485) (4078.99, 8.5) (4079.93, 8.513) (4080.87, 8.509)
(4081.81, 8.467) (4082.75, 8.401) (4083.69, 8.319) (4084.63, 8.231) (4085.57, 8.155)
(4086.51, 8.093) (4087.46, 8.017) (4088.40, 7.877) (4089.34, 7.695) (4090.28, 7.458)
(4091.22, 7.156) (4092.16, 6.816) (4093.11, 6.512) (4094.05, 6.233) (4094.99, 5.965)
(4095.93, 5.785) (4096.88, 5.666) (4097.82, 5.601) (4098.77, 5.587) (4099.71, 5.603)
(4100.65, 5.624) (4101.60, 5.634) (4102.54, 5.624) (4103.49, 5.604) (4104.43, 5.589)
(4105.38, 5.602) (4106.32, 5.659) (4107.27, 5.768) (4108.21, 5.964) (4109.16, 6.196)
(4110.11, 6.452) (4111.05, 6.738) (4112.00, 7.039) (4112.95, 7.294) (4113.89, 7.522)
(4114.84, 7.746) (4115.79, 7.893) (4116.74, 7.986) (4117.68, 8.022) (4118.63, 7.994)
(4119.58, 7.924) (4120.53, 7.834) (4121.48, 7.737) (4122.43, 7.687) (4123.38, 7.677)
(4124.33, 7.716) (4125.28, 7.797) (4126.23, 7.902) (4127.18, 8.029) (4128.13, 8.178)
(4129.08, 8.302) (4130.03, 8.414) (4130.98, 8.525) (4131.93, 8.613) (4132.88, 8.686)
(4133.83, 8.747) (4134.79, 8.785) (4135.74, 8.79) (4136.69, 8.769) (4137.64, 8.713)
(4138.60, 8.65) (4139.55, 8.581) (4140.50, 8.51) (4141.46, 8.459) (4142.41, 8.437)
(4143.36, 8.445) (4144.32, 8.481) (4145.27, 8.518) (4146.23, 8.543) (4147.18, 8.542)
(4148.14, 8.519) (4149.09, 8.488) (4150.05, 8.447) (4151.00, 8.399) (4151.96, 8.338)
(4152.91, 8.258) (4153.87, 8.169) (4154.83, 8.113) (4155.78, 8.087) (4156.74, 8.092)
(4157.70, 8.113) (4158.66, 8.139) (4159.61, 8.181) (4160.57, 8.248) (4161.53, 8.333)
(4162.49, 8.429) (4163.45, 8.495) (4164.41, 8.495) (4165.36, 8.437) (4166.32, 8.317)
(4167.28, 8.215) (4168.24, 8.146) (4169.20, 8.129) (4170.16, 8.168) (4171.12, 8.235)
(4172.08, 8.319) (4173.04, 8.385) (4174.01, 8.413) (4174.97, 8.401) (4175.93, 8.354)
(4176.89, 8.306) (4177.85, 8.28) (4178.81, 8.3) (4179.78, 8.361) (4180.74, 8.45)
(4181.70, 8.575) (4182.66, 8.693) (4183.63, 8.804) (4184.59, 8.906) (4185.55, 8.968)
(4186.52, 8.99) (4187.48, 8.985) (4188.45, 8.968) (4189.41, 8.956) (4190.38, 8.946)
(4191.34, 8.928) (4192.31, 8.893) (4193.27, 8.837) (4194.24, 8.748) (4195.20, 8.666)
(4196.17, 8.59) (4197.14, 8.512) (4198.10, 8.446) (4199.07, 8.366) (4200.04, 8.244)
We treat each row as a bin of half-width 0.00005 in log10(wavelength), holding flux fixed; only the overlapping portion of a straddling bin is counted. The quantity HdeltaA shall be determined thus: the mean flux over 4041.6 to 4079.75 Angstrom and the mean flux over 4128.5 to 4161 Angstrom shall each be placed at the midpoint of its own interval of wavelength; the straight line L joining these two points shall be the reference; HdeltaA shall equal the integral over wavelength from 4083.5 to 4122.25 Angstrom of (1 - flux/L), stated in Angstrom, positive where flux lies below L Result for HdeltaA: 8.3 Angstrom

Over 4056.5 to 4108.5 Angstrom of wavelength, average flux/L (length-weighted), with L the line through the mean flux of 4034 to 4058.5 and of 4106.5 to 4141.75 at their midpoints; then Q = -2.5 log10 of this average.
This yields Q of 0.12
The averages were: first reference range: 9.14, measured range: 7.71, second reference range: 7.86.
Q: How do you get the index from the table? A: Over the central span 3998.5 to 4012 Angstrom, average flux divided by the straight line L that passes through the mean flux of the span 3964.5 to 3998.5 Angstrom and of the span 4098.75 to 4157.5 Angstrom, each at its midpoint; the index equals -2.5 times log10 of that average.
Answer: -0.22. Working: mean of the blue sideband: 7.3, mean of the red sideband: 7.7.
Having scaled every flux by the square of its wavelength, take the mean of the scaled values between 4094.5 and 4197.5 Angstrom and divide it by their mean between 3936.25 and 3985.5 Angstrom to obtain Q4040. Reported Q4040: 1.26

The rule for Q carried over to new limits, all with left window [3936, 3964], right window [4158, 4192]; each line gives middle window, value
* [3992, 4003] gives -0.21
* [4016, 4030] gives -0.23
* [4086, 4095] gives 0.12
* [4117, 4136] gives 0.01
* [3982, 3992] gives -0.14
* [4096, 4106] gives 0.40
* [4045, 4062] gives -0.14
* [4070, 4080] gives -0.10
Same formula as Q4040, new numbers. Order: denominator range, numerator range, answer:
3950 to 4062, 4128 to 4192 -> 1.09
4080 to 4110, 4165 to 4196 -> 1.33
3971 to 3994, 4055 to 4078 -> 1.21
